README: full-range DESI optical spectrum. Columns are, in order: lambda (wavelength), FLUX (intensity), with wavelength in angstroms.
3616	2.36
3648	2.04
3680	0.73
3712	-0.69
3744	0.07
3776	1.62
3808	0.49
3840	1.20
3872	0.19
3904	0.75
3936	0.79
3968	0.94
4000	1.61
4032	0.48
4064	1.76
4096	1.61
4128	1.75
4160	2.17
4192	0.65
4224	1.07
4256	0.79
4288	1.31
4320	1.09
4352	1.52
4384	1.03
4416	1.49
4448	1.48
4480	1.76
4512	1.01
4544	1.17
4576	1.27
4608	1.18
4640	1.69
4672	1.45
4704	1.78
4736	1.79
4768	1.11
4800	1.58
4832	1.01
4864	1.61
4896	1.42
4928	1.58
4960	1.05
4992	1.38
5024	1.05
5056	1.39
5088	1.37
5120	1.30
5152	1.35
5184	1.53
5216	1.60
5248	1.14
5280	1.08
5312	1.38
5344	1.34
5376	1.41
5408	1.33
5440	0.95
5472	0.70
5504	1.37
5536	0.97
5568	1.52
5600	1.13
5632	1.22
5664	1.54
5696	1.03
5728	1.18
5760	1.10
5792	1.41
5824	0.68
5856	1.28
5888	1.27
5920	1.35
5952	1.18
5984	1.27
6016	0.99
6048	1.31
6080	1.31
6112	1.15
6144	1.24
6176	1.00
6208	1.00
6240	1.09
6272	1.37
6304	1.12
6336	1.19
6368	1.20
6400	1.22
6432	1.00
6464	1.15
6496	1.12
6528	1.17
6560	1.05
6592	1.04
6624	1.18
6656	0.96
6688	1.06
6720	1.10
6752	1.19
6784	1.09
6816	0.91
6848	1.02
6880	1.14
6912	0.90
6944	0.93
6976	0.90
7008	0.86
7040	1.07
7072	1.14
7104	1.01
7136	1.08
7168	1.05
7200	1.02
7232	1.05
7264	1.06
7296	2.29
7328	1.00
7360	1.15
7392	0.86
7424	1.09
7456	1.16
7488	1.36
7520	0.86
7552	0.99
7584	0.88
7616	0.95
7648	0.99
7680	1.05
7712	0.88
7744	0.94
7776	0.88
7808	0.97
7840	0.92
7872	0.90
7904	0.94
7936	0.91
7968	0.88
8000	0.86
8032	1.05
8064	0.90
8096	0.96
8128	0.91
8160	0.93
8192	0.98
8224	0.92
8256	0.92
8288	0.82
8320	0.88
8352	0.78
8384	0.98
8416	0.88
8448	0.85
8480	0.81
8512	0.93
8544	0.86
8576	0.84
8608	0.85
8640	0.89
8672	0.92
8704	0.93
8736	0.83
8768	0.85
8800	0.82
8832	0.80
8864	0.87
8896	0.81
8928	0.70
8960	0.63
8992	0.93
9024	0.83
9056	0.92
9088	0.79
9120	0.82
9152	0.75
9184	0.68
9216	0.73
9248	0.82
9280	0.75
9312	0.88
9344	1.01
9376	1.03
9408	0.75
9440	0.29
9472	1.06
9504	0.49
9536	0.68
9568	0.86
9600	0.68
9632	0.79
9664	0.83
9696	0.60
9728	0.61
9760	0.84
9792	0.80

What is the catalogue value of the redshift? 0.112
